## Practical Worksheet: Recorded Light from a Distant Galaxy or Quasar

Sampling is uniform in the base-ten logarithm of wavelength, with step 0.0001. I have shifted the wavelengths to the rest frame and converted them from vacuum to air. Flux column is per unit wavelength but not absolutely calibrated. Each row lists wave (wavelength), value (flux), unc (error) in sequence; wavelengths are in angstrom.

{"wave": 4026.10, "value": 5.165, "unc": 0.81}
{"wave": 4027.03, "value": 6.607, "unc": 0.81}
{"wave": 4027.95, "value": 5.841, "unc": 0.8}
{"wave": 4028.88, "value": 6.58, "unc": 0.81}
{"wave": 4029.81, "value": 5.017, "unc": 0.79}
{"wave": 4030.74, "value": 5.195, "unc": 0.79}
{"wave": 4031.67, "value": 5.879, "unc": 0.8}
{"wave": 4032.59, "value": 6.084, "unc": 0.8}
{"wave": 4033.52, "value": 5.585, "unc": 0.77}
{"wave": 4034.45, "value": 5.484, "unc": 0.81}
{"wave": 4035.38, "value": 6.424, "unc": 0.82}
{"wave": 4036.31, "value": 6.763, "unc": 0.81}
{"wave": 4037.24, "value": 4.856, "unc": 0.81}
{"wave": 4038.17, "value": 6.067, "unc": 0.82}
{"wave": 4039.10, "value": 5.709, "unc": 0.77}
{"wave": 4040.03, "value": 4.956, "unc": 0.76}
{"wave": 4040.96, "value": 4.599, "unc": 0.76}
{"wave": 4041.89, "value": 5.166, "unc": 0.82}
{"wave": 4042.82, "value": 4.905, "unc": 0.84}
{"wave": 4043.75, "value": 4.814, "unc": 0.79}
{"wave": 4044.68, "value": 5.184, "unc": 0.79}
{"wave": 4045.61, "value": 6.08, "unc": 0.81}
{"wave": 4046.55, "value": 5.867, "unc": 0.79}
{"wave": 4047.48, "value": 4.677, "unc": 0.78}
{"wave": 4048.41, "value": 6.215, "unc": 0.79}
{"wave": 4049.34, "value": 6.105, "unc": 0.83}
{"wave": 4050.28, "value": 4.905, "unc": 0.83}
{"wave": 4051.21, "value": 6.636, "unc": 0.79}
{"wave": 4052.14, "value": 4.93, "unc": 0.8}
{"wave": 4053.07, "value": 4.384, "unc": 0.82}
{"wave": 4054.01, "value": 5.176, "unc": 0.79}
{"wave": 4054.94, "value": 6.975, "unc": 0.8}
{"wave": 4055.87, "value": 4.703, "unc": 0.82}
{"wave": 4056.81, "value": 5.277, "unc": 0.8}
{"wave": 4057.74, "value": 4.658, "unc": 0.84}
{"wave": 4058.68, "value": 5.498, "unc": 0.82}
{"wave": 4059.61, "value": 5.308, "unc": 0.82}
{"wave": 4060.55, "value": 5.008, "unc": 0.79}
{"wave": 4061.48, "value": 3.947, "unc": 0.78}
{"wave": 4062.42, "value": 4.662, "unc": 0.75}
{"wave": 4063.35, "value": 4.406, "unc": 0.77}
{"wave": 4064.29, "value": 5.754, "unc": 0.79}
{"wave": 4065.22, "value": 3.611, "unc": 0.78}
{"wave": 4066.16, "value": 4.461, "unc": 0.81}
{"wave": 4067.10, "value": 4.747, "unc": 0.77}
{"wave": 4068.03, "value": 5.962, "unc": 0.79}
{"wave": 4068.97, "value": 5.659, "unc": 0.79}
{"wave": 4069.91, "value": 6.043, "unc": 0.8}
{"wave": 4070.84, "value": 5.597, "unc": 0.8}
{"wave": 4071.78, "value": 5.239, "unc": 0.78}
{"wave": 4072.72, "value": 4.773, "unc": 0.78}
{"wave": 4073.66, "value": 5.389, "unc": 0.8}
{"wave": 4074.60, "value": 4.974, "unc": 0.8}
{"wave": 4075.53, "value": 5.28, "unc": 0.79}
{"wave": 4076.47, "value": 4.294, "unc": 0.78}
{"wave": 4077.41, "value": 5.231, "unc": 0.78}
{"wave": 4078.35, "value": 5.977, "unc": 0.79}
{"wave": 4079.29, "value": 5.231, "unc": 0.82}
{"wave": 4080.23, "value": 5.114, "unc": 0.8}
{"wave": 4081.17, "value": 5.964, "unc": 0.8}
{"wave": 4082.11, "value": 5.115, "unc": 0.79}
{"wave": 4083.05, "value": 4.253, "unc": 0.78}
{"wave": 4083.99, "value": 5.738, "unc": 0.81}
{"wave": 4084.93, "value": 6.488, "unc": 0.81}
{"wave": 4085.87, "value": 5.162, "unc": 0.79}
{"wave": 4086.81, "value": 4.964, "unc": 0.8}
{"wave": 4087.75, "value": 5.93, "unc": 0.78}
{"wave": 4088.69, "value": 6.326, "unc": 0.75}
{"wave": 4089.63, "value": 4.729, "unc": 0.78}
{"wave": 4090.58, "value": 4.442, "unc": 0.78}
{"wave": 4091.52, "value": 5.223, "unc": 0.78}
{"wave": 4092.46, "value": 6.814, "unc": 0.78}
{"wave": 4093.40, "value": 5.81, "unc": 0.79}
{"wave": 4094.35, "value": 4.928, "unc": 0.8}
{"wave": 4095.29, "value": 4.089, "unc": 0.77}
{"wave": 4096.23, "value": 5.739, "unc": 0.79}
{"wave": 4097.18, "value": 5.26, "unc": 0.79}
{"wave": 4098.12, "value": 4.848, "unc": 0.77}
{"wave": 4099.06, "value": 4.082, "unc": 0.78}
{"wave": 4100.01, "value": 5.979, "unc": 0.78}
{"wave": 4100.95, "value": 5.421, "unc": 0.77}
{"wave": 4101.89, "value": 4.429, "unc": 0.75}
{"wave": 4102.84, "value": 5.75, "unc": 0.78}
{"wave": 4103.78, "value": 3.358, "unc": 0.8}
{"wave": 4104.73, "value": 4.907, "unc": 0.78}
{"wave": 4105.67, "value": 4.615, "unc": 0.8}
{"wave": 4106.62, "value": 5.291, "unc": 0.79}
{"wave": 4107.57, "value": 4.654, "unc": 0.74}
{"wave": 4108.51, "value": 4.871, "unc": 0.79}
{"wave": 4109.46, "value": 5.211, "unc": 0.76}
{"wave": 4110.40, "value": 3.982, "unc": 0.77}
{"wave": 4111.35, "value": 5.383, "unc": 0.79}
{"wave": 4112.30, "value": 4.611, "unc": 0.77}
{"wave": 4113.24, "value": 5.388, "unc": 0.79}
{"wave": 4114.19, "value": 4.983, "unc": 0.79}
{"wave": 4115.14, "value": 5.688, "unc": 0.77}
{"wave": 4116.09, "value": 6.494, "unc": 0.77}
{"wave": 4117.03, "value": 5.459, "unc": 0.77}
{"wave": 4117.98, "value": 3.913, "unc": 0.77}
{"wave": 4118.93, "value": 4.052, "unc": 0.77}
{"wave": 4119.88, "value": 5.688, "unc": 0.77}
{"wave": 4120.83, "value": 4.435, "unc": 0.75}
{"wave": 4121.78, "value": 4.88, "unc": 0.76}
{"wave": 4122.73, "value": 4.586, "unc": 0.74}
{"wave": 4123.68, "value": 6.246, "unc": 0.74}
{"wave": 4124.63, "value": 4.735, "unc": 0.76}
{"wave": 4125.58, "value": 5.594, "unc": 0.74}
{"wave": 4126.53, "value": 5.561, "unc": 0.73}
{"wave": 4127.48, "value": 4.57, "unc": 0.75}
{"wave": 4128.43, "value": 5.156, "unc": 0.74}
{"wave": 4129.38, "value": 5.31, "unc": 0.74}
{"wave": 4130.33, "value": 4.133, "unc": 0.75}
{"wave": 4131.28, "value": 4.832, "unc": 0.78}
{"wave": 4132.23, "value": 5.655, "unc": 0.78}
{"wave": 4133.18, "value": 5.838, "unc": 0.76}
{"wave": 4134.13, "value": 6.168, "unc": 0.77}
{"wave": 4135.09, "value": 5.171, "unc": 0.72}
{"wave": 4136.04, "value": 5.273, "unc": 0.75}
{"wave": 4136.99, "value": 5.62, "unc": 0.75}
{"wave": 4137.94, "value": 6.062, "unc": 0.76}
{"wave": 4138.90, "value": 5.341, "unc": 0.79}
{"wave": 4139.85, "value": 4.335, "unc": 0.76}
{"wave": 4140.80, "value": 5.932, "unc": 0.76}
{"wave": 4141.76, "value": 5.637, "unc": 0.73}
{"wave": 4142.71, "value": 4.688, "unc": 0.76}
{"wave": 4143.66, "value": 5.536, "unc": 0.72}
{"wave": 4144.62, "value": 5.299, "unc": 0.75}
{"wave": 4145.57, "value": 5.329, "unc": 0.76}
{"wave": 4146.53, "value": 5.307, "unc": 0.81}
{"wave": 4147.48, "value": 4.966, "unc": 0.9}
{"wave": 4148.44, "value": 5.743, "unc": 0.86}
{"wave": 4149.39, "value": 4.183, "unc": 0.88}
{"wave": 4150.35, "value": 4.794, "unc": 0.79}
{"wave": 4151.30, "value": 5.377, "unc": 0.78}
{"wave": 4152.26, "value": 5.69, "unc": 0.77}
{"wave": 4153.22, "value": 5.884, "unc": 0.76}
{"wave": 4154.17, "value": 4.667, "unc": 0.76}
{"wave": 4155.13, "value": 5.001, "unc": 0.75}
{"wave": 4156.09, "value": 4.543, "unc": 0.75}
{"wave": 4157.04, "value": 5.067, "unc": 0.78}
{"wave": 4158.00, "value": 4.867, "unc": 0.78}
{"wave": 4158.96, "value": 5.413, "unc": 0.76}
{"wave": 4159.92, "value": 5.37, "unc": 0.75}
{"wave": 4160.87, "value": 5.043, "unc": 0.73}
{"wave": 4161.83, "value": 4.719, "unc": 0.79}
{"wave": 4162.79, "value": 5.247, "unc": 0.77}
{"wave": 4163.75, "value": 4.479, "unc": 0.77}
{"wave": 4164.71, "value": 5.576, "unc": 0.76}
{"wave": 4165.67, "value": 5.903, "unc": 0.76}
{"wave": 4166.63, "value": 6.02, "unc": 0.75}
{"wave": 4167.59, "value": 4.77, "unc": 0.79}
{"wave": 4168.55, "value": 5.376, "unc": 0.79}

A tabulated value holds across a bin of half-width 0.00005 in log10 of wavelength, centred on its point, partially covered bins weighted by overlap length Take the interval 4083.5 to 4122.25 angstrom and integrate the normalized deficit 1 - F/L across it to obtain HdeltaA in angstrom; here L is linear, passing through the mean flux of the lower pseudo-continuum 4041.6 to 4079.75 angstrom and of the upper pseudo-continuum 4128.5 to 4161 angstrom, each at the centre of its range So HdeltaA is 0.77 angstrom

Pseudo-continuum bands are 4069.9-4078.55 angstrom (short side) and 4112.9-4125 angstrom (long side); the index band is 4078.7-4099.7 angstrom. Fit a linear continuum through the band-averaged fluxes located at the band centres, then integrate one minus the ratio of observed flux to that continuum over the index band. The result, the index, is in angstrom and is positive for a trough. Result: -0.4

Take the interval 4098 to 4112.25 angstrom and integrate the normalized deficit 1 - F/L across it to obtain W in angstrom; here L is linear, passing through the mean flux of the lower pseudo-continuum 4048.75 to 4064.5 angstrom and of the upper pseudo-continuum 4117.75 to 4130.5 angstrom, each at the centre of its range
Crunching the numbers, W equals 0.50 angstrom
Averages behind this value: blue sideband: 5.19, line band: 4.84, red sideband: 4.95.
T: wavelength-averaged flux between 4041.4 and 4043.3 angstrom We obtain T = 5.03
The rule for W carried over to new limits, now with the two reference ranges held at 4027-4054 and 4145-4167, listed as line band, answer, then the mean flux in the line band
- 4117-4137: 0.6 angstrom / 5.11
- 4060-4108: 2.4 angstrom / 5.13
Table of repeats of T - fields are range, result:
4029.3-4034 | 5.56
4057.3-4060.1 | 5.15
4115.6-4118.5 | 5.28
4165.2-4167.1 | 5.96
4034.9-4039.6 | 5.95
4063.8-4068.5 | 4.9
